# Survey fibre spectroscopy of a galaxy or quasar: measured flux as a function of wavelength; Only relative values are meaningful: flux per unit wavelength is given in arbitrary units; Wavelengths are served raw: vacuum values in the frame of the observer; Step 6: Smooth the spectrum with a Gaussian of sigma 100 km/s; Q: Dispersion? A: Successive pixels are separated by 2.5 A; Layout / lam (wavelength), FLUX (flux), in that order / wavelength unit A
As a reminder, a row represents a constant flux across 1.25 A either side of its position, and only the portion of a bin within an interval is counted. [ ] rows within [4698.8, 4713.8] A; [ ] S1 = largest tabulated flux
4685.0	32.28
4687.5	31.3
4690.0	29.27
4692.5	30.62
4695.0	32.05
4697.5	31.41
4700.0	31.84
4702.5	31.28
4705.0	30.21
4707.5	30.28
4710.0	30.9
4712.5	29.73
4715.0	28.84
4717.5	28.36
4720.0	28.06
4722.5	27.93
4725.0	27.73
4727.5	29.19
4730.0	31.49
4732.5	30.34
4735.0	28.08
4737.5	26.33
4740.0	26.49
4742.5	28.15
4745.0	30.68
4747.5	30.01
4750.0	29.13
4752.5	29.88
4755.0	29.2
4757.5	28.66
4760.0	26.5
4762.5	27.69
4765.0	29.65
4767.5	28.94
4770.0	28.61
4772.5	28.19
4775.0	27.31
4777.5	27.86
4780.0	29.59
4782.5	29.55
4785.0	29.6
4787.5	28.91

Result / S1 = 31.84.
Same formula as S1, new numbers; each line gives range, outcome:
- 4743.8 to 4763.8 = 30.68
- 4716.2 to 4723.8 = 28.36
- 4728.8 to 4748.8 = 31.49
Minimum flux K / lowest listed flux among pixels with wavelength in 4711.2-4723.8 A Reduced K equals 27.93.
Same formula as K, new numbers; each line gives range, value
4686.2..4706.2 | 29.27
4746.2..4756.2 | 29.13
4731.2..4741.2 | 26.33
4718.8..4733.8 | 27.73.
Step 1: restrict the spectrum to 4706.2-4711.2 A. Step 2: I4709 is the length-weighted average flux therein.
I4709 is 30.6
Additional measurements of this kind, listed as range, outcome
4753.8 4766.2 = 28.3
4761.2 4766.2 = 28.6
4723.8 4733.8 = 29.7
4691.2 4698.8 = 31.3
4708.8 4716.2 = 29.8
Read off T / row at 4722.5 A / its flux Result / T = 27.93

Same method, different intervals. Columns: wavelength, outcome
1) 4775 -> 27.31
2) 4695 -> 32.05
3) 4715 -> 28.84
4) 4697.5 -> 31.41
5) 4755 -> 29.2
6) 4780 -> 29.59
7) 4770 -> 28.61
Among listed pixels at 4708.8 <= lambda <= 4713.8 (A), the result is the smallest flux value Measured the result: 29.73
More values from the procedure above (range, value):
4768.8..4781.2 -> 27.31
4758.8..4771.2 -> 26.5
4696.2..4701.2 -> 31.41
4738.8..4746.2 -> 26.49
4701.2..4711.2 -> 30.21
